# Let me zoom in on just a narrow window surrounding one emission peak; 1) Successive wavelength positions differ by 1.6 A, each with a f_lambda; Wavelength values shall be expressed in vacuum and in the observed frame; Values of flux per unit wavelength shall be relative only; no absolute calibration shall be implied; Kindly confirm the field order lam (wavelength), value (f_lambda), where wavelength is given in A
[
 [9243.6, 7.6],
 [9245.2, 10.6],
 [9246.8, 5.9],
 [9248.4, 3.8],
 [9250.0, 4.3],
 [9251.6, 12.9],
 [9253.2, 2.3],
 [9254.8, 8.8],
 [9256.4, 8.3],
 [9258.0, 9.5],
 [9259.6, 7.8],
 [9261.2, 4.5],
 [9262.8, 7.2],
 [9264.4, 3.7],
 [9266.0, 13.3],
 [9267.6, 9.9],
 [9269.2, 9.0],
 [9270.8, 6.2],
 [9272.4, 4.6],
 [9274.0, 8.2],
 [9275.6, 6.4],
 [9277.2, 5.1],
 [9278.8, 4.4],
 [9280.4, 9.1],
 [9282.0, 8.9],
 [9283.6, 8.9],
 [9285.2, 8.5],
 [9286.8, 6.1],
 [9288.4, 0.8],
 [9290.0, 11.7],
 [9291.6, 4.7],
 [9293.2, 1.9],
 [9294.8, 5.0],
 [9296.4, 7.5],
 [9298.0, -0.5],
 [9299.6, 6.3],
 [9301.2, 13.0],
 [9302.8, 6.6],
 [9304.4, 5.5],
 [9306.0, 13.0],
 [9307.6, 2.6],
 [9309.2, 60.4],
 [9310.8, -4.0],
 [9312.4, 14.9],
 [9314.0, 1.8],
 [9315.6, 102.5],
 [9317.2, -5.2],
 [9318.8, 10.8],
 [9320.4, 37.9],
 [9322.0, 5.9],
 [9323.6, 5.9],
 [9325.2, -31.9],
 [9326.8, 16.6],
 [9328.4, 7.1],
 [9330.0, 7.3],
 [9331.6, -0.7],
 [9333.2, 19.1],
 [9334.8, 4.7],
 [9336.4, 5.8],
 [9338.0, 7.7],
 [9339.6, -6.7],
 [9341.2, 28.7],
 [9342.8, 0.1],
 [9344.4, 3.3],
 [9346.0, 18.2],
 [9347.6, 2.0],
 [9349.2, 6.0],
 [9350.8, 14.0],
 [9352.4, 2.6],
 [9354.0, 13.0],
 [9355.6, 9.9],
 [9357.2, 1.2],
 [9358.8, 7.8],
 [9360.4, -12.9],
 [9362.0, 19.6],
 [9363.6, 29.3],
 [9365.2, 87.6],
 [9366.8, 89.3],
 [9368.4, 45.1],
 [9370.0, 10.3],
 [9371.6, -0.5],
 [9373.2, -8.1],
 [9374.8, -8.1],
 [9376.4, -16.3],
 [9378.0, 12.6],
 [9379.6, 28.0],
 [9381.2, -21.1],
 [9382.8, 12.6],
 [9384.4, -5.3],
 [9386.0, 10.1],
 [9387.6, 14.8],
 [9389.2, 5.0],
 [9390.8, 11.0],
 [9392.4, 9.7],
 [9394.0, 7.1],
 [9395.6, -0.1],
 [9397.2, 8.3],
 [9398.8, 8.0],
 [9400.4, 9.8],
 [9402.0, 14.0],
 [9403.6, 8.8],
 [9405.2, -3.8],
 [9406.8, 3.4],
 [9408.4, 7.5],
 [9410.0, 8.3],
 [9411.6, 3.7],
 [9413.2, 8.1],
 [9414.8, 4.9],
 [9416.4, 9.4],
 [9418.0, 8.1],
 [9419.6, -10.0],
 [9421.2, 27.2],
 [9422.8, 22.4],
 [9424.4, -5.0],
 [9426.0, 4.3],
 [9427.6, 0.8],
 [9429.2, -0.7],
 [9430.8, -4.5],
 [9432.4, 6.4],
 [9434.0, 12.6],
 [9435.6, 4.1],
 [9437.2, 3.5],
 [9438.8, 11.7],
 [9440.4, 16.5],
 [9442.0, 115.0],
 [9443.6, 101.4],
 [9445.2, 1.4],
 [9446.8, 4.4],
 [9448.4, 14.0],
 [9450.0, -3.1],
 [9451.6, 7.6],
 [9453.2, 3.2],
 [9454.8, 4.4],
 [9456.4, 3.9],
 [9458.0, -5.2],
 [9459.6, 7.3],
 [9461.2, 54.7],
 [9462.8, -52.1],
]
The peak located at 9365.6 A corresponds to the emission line Hbeta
